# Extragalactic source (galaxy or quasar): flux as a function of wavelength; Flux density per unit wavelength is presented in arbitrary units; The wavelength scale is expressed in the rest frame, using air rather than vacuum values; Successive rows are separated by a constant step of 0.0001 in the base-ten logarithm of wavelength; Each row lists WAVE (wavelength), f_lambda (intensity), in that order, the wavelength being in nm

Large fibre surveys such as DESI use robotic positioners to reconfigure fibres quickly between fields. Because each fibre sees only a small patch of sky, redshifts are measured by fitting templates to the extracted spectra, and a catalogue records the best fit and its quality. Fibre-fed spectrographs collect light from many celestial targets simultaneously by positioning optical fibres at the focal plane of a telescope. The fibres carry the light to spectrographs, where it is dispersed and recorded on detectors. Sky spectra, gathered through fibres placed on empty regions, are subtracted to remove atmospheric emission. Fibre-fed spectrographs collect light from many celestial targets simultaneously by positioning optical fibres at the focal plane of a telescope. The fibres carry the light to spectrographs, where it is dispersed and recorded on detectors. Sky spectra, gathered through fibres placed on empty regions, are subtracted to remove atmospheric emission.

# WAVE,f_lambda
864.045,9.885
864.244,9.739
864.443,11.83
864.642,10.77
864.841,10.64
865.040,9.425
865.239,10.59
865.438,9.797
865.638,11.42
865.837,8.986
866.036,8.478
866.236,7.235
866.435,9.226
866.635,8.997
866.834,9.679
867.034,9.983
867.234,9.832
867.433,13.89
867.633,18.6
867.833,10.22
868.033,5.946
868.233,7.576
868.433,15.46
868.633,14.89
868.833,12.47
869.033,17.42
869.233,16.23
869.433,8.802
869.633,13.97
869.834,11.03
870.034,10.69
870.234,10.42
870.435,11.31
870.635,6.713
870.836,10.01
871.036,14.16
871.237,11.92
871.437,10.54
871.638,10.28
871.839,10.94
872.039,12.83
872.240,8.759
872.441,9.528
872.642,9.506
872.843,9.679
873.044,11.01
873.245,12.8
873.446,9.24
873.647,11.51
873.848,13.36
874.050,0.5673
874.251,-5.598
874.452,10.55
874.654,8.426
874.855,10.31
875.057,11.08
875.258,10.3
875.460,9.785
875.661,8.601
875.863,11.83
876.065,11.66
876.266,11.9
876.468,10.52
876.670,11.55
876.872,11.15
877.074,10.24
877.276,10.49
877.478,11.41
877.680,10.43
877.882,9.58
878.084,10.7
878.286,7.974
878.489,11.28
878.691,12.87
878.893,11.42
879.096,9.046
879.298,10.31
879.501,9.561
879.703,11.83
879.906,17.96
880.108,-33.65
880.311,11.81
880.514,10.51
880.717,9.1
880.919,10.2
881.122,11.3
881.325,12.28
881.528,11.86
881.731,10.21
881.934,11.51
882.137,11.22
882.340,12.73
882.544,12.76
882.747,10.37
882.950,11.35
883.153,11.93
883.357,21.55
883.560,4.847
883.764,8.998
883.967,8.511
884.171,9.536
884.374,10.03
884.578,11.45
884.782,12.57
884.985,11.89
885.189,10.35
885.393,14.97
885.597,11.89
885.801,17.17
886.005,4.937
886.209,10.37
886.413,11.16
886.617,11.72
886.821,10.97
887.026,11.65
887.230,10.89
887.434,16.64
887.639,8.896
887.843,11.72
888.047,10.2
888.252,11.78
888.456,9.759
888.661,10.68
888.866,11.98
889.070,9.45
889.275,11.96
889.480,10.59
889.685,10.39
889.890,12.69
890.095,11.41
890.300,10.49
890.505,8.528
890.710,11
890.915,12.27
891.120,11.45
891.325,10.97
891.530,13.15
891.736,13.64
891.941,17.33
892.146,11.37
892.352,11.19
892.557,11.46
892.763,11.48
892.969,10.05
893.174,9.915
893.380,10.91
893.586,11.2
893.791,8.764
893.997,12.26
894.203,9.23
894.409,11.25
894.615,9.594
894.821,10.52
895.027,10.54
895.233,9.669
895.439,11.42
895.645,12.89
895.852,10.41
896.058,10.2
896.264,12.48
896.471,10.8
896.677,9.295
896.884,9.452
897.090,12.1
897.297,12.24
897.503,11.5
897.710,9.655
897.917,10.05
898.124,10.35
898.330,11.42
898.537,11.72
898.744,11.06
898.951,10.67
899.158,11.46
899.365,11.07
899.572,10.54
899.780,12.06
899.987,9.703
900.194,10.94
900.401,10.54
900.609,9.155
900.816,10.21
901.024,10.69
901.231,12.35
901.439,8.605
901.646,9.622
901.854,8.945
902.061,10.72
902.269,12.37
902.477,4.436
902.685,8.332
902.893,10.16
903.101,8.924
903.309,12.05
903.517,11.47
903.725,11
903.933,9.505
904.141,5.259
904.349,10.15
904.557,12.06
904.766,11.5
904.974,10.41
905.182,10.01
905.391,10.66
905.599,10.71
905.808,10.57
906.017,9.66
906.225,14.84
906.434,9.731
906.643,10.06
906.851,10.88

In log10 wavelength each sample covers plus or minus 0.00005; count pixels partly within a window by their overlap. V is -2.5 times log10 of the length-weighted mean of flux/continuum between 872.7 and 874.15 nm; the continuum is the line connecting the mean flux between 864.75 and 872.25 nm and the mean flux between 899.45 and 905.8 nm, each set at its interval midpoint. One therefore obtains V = 0.13 mag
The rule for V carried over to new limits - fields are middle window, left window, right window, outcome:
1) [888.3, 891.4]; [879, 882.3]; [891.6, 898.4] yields -0.080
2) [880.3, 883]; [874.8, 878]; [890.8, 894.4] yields -0.024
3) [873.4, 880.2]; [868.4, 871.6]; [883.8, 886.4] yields 0.305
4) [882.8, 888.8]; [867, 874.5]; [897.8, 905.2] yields -0.082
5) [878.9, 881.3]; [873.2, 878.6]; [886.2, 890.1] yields 0.346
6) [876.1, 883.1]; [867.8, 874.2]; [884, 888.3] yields 0.135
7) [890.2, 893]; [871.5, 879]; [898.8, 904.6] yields -0.174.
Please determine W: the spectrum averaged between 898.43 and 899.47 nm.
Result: 11.2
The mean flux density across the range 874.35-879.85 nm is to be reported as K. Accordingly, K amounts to 10.6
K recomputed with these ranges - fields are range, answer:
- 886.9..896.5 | 11.2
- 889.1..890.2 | 11.3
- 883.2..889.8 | 11.2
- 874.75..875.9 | 10.2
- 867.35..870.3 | 12.5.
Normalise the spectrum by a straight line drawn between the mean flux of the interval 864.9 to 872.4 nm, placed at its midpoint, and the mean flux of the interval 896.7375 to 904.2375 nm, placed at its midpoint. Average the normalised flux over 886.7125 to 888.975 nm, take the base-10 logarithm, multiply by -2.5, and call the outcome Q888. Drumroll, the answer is -0.08 mag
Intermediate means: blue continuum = 11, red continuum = 10.3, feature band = 11.4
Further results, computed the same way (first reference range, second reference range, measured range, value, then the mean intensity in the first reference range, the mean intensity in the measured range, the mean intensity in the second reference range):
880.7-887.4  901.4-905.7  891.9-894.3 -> -0.04 mag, 11.4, 11.1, 9.87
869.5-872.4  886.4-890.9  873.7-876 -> 0.31 mag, 10.9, 8.23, 11.1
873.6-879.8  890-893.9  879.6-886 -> 0.03 mag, 9.81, 10.2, 11.4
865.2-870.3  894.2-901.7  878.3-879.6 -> 0.05 mag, 11.2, 10.6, 10.7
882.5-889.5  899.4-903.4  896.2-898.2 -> -0.04 mag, 11.3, 10.8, 10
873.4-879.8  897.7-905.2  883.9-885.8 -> -0.17 mag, 9.81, 11.6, 10.3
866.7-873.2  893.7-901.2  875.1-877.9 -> 0.05 mag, 11.4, 10.7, 10.7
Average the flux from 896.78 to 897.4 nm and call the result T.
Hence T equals 11.3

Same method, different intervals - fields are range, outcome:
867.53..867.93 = 14.4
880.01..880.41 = -10.9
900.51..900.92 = 9.69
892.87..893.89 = 10.2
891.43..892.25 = 13.9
